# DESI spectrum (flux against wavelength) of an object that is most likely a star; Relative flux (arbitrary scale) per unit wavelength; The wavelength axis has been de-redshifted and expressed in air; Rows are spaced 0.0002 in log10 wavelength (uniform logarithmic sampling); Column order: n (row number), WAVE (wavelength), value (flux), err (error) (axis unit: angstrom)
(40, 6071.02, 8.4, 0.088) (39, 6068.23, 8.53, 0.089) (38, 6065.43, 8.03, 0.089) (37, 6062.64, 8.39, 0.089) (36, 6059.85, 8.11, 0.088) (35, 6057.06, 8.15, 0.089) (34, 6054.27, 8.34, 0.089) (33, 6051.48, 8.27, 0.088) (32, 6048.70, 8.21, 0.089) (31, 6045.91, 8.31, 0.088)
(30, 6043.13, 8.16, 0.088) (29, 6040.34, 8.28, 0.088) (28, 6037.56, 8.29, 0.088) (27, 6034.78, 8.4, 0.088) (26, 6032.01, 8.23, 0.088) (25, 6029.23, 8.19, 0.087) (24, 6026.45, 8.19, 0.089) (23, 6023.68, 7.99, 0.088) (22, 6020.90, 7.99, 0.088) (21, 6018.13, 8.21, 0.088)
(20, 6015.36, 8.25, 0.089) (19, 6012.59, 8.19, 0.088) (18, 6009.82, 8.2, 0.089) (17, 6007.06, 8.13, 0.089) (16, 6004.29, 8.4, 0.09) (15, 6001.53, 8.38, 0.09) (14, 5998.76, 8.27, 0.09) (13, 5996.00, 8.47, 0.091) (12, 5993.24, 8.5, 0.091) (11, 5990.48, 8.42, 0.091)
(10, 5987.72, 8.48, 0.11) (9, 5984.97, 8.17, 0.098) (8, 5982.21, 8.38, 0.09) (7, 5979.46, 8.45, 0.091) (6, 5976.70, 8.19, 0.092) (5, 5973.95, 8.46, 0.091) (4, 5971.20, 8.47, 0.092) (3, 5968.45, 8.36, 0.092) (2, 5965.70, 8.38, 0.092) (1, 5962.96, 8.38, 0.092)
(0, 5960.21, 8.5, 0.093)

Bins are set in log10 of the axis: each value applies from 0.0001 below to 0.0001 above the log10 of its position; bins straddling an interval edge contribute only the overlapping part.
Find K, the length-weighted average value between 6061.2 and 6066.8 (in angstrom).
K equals 8.22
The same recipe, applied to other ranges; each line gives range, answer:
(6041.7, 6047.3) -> 8.23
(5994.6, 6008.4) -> 8.33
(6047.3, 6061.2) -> 8.21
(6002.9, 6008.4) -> 8.27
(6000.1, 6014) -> 8.26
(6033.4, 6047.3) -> 8.29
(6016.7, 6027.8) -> 8.1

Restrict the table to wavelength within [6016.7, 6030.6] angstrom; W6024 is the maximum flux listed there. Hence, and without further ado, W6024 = 8.21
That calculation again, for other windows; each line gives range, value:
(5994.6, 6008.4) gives 8.47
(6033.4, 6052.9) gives 8.4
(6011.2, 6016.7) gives 8.25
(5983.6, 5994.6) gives 8.5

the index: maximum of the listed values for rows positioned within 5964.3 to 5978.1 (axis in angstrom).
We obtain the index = 8.47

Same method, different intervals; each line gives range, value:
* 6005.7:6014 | 8.2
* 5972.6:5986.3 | 8.46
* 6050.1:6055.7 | 8.34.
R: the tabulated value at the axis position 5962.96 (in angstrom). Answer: 8.38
